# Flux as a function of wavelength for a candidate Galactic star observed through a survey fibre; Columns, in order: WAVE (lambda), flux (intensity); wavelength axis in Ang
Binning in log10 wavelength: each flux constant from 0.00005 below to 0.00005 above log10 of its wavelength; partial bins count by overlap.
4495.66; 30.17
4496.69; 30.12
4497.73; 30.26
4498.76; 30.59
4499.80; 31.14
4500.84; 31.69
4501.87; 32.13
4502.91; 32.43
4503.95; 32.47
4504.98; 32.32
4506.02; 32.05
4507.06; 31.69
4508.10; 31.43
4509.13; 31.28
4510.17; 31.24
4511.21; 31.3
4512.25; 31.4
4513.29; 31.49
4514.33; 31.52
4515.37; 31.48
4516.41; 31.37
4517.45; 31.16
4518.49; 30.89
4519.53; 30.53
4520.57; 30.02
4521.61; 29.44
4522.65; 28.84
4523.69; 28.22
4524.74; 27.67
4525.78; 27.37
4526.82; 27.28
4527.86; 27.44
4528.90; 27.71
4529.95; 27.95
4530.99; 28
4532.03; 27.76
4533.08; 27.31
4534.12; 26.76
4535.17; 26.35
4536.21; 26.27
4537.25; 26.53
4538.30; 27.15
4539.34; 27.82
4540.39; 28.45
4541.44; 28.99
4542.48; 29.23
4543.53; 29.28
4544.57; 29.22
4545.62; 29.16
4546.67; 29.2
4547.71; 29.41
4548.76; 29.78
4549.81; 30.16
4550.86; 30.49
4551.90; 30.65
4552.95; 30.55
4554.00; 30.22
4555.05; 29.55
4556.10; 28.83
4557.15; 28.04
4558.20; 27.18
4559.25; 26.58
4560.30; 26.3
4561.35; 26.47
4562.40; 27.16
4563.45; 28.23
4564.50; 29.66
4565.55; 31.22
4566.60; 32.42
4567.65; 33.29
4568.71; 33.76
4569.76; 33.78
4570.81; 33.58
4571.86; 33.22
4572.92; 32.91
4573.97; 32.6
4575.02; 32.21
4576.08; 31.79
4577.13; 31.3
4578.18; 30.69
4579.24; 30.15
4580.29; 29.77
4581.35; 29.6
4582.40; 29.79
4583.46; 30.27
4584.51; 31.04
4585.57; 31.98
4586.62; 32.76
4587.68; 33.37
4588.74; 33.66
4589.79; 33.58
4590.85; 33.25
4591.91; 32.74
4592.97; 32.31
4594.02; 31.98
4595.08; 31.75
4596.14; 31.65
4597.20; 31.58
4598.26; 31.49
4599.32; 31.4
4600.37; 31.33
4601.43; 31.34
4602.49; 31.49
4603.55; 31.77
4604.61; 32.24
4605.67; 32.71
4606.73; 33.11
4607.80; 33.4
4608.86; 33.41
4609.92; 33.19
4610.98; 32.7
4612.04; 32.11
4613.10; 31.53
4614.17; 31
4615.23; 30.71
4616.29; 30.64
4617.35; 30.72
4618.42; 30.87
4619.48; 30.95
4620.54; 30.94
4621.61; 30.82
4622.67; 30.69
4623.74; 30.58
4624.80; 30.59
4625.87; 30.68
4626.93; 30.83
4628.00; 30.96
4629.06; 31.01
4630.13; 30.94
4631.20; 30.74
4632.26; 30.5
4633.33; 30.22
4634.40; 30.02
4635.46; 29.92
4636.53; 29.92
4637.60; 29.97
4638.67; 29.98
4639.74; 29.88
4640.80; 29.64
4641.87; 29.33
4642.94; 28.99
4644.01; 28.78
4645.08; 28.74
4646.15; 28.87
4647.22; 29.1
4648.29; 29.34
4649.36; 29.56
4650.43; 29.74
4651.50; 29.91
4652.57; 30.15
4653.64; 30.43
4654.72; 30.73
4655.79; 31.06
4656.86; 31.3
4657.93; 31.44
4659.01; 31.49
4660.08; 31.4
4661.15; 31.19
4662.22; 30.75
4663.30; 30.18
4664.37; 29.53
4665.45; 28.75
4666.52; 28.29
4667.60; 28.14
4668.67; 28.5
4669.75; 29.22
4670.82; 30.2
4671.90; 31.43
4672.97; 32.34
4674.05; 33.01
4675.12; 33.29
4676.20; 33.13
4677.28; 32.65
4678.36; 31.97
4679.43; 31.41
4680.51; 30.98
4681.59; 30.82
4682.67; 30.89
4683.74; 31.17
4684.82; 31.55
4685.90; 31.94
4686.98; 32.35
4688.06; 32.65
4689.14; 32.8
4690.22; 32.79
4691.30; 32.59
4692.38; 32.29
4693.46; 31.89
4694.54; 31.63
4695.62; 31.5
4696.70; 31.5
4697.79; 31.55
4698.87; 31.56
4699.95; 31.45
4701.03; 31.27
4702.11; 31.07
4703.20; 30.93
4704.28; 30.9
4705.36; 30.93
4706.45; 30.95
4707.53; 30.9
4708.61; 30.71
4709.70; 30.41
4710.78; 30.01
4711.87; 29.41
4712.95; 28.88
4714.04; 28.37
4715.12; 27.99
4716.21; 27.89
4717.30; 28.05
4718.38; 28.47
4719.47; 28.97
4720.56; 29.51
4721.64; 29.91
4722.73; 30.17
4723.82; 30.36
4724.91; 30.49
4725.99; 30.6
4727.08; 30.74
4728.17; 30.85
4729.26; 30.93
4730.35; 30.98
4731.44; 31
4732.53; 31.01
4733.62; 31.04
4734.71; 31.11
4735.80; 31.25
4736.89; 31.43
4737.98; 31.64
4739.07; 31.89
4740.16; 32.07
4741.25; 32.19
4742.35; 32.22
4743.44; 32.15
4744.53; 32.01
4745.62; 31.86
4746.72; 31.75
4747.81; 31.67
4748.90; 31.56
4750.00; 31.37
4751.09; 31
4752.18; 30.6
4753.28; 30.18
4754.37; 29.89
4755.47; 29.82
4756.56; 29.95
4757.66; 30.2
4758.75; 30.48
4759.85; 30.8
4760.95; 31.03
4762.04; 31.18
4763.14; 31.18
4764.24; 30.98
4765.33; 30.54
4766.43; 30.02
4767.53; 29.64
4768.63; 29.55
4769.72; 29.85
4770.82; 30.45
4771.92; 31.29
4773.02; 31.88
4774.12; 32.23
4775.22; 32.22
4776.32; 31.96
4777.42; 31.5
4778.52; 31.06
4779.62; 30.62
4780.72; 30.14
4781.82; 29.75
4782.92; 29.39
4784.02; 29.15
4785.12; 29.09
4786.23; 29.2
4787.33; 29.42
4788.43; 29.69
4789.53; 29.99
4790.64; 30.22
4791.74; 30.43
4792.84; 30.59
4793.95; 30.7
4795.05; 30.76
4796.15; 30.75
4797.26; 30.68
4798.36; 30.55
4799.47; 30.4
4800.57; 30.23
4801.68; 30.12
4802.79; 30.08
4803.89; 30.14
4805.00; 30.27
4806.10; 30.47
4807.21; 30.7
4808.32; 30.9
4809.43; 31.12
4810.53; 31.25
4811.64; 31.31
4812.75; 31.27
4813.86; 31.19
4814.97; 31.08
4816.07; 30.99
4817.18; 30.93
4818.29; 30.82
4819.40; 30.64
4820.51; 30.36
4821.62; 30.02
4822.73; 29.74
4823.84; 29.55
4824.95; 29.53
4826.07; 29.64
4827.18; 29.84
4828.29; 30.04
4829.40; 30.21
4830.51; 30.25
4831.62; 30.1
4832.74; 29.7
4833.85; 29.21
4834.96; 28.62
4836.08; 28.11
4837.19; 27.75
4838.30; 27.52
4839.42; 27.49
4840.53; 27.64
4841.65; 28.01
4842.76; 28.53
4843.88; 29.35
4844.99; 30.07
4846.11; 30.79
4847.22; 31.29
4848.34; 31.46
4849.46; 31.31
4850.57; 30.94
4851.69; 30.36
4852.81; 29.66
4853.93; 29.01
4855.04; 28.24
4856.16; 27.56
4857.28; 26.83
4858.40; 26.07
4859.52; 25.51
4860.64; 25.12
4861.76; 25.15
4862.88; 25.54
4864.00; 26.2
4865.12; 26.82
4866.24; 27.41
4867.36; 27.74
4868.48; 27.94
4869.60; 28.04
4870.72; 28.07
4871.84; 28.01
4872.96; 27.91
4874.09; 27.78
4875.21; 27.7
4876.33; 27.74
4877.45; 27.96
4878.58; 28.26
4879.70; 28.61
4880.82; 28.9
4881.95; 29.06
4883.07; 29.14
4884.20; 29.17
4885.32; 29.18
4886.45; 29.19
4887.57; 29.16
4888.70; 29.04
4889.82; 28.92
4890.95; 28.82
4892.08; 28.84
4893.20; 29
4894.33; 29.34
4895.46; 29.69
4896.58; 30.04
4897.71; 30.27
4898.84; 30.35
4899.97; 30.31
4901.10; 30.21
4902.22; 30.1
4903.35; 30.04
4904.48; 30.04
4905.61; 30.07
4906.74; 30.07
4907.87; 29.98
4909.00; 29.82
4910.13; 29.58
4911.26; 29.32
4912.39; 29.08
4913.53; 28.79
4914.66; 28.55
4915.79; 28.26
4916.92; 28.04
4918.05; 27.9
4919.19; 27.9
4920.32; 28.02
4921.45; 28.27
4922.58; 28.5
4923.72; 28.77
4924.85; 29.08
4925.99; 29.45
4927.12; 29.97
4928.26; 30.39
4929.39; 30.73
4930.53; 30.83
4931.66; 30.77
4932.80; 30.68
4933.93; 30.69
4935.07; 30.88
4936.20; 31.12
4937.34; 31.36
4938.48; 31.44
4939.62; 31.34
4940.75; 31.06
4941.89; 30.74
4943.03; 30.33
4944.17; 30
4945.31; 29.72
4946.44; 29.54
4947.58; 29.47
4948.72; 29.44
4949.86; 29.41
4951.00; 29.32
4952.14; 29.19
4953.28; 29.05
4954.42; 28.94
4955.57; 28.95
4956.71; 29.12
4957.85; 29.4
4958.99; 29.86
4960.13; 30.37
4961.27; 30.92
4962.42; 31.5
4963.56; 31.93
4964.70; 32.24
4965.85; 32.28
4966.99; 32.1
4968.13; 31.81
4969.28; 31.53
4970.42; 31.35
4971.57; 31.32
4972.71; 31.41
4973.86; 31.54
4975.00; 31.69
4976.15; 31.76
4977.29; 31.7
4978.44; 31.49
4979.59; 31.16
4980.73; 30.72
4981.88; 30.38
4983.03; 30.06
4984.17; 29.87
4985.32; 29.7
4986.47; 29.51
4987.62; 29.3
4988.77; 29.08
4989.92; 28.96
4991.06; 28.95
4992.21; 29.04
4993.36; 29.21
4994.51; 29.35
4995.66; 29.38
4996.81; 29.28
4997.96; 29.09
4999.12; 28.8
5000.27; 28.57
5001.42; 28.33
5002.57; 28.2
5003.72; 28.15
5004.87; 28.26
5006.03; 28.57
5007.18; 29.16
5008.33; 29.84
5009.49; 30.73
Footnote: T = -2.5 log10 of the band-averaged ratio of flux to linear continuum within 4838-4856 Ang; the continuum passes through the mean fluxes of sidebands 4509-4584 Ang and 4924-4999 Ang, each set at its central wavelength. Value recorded 0.02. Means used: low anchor 29.6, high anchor 30.3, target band 29.5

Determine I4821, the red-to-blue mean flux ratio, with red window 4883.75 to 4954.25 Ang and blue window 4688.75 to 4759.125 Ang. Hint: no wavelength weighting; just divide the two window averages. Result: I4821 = 0.96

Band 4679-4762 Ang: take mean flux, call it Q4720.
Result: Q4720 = 30.9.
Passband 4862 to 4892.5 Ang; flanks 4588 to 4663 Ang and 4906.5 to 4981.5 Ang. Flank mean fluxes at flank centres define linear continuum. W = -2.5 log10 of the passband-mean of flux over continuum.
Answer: 0.08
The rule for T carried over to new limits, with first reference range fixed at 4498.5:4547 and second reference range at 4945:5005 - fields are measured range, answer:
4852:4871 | 0.11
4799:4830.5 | -0.02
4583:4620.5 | -0.08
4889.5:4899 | 0.02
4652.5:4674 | -0.02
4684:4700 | -0.08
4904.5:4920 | 0.03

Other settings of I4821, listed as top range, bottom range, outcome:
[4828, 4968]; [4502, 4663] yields 0.96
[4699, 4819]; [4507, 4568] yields 1.05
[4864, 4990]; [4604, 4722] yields 0.97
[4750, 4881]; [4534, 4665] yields 0.97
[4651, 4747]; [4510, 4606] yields 1.02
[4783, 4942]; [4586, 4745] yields 0.95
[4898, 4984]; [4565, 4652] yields 0.97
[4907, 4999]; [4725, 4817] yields 0.98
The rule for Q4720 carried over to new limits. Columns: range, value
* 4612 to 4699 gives 30.8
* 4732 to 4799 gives 30.8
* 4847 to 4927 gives 28.7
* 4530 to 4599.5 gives 30.2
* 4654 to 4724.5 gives 30.8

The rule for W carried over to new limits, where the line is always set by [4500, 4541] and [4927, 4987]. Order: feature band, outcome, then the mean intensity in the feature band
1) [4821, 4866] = 0.060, 28.7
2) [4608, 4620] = -0.066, 31.7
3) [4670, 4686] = -0.063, 31.7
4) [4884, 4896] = 0.049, 29.1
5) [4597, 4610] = -0.083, 32.2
